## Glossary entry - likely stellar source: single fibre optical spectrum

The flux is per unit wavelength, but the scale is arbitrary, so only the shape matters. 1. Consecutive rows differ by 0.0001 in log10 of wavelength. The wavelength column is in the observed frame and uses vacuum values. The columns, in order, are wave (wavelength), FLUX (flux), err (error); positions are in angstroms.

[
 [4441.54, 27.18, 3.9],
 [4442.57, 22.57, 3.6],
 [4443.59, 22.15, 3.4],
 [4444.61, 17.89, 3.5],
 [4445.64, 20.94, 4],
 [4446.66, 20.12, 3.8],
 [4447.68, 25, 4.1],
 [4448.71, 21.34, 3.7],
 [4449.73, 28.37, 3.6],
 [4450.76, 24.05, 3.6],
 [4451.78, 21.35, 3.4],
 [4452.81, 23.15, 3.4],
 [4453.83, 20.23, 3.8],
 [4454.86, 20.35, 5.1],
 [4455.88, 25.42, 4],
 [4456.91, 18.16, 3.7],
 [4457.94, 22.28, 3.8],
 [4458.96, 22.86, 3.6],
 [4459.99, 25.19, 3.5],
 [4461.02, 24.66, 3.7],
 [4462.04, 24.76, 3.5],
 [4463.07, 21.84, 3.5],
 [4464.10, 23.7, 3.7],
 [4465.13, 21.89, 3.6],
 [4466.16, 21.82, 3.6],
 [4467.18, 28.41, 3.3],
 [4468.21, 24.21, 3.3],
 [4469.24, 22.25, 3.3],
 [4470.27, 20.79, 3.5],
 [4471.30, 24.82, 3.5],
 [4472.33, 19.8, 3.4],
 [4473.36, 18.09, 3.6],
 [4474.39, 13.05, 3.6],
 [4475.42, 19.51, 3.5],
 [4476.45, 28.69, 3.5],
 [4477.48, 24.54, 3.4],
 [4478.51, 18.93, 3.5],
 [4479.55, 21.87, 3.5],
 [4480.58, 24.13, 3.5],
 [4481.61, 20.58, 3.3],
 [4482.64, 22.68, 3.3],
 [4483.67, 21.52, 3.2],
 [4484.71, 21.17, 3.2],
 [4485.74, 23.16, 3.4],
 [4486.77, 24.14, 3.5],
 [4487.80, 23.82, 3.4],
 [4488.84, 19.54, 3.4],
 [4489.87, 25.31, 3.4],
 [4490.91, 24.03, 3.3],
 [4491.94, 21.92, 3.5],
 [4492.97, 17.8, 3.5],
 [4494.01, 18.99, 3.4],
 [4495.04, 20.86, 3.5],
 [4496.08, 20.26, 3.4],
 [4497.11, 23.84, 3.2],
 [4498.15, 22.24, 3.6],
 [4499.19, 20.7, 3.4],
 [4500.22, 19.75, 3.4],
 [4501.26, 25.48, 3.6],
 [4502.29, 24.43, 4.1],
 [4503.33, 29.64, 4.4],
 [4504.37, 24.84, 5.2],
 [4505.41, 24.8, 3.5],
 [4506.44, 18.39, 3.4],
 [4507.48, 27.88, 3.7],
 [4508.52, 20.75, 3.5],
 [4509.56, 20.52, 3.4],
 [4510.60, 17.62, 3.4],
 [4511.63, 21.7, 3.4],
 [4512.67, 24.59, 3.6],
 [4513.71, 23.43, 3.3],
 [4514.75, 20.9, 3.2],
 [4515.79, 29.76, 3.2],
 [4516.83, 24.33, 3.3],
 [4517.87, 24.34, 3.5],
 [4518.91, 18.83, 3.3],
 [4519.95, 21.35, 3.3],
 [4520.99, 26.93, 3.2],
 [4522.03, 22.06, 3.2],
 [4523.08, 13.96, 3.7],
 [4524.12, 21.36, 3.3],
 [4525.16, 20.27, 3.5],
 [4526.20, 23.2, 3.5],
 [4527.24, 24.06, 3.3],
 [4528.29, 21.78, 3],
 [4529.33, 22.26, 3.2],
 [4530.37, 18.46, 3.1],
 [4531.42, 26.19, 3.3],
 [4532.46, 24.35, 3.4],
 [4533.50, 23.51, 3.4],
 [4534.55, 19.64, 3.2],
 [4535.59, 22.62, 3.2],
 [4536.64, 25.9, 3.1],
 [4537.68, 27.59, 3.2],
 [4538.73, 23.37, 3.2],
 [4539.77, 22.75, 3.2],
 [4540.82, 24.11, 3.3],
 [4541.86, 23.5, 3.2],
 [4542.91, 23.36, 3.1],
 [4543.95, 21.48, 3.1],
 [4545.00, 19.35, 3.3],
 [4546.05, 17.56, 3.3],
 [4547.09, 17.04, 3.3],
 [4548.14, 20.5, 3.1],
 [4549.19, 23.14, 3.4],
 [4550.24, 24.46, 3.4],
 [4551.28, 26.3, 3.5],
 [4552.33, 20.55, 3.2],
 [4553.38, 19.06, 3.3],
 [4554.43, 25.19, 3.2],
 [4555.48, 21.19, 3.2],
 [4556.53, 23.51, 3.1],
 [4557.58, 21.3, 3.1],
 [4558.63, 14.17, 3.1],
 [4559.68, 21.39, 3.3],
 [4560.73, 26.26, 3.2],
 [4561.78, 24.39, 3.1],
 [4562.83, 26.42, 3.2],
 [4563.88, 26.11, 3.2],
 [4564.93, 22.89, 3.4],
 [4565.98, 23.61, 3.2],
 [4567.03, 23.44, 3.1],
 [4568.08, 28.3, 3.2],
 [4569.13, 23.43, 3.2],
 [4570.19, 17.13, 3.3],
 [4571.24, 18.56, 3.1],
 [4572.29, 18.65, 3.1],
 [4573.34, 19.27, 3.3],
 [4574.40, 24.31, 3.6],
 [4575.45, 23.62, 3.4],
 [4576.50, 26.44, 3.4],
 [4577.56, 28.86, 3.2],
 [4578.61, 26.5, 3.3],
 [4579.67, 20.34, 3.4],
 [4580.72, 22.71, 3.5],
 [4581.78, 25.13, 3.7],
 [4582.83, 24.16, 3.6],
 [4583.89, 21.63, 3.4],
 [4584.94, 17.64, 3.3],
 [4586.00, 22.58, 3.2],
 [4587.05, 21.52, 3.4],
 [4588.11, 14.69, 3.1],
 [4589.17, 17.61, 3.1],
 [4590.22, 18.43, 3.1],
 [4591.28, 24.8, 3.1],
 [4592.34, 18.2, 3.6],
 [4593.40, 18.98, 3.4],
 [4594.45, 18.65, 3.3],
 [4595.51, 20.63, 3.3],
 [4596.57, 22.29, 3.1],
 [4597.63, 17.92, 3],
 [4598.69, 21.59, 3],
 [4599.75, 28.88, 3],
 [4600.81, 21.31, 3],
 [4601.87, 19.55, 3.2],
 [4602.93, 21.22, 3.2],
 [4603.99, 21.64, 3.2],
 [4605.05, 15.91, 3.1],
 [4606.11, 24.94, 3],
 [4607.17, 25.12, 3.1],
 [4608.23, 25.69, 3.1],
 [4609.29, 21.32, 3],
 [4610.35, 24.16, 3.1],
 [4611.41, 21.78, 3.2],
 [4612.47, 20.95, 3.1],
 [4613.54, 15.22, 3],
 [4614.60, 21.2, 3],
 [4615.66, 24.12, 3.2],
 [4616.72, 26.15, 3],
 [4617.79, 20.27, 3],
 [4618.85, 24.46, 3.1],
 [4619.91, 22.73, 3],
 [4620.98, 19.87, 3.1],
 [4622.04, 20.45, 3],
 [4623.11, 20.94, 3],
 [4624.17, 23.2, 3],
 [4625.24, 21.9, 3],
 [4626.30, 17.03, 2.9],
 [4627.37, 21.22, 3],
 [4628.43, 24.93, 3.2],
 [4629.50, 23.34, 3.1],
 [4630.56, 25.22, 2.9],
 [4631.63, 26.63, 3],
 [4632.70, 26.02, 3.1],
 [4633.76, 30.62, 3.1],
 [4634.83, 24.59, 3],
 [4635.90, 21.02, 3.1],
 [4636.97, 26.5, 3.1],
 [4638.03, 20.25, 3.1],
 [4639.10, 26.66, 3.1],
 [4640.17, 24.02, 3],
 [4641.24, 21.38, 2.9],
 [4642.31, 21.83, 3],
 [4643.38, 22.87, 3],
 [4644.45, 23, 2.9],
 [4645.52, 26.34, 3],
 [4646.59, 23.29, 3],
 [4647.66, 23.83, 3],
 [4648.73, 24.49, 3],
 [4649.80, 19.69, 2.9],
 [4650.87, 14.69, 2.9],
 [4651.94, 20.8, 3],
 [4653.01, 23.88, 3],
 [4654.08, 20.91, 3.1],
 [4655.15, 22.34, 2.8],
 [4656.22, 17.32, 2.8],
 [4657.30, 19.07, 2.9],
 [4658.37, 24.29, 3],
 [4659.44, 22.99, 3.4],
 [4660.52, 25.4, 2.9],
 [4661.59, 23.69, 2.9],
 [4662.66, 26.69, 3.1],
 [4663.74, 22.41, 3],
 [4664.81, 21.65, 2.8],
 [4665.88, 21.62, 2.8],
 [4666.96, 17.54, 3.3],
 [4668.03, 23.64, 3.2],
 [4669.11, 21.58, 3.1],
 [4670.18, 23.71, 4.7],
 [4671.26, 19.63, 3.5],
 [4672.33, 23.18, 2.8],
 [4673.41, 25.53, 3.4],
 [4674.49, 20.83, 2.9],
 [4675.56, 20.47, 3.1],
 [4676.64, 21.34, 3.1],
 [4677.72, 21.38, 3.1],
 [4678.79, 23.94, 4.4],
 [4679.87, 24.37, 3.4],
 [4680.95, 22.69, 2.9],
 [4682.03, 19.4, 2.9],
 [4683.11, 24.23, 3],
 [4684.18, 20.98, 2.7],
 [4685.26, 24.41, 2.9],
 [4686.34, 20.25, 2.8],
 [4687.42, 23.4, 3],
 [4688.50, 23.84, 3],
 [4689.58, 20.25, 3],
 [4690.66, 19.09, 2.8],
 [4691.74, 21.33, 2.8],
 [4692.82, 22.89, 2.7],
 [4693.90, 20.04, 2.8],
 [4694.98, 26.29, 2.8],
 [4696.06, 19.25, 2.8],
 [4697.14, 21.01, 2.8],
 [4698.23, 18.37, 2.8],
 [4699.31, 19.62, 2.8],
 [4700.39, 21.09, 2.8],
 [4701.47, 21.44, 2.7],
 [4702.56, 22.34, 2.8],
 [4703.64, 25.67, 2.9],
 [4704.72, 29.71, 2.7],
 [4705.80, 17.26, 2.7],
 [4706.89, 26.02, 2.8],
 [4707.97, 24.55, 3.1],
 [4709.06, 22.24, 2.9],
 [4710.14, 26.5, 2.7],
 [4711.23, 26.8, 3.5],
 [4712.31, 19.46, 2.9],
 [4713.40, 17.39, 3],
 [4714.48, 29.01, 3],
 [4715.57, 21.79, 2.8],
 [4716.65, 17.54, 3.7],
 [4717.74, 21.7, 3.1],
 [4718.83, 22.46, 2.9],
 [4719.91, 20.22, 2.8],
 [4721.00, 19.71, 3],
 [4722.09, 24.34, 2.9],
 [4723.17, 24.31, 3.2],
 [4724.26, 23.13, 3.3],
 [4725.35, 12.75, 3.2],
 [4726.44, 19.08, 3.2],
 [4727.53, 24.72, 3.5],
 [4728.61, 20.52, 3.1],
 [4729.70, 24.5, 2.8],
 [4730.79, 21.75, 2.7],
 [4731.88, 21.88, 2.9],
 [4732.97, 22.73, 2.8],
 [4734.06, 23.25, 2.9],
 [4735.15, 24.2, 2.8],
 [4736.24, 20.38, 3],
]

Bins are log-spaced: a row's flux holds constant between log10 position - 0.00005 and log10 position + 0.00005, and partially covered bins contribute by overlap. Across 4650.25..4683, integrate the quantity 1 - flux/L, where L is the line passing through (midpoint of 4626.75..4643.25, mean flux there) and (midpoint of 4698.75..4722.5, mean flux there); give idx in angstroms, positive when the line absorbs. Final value 2.21 angstroms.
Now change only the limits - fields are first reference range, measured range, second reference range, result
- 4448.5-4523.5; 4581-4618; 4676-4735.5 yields 1.61 angstroms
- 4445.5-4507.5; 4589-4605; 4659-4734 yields 1.17 angstroms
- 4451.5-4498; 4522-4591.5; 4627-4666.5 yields 1.17 angstroms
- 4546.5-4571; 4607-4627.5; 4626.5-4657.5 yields 0.89 angstroms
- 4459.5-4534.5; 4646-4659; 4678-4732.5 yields 0.55 angstroms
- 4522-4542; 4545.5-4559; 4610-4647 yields 0.88 angstroms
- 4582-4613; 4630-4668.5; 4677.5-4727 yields -2.42 angstroms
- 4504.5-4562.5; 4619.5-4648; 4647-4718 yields -1.43 angstroms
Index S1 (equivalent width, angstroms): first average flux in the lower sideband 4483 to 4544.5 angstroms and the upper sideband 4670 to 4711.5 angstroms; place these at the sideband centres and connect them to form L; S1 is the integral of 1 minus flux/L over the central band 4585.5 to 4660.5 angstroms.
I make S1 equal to 1.5 angstroms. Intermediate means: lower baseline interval 22.6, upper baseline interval 22.4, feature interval 22.1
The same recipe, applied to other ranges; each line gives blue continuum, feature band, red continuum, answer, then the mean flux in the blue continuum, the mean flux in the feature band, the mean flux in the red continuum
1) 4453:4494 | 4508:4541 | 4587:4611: -1.2 angstroms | 22.2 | 22.6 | 21.1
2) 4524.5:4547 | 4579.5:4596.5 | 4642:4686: 1.4 angstroms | 22.5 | 20.5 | 22.2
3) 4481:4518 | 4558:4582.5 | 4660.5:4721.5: -0.7 angstroms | 22.6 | 23.1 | 22.2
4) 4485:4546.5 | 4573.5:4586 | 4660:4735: -0.6 angstroms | 22.5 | 23.6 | 22.2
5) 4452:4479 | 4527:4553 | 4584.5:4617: -1.1 angstroms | 22.3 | 22.5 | 21.1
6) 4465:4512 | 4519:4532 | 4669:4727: 0.3 angstroms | 22.2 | 21.7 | 22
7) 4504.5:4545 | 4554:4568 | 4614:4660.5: -0.3 angstroms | 22.7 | 23.2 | 22.7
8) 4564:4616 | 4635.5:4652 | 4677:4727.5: -0.5 angstroms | 21.8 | 22.6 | 22.1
